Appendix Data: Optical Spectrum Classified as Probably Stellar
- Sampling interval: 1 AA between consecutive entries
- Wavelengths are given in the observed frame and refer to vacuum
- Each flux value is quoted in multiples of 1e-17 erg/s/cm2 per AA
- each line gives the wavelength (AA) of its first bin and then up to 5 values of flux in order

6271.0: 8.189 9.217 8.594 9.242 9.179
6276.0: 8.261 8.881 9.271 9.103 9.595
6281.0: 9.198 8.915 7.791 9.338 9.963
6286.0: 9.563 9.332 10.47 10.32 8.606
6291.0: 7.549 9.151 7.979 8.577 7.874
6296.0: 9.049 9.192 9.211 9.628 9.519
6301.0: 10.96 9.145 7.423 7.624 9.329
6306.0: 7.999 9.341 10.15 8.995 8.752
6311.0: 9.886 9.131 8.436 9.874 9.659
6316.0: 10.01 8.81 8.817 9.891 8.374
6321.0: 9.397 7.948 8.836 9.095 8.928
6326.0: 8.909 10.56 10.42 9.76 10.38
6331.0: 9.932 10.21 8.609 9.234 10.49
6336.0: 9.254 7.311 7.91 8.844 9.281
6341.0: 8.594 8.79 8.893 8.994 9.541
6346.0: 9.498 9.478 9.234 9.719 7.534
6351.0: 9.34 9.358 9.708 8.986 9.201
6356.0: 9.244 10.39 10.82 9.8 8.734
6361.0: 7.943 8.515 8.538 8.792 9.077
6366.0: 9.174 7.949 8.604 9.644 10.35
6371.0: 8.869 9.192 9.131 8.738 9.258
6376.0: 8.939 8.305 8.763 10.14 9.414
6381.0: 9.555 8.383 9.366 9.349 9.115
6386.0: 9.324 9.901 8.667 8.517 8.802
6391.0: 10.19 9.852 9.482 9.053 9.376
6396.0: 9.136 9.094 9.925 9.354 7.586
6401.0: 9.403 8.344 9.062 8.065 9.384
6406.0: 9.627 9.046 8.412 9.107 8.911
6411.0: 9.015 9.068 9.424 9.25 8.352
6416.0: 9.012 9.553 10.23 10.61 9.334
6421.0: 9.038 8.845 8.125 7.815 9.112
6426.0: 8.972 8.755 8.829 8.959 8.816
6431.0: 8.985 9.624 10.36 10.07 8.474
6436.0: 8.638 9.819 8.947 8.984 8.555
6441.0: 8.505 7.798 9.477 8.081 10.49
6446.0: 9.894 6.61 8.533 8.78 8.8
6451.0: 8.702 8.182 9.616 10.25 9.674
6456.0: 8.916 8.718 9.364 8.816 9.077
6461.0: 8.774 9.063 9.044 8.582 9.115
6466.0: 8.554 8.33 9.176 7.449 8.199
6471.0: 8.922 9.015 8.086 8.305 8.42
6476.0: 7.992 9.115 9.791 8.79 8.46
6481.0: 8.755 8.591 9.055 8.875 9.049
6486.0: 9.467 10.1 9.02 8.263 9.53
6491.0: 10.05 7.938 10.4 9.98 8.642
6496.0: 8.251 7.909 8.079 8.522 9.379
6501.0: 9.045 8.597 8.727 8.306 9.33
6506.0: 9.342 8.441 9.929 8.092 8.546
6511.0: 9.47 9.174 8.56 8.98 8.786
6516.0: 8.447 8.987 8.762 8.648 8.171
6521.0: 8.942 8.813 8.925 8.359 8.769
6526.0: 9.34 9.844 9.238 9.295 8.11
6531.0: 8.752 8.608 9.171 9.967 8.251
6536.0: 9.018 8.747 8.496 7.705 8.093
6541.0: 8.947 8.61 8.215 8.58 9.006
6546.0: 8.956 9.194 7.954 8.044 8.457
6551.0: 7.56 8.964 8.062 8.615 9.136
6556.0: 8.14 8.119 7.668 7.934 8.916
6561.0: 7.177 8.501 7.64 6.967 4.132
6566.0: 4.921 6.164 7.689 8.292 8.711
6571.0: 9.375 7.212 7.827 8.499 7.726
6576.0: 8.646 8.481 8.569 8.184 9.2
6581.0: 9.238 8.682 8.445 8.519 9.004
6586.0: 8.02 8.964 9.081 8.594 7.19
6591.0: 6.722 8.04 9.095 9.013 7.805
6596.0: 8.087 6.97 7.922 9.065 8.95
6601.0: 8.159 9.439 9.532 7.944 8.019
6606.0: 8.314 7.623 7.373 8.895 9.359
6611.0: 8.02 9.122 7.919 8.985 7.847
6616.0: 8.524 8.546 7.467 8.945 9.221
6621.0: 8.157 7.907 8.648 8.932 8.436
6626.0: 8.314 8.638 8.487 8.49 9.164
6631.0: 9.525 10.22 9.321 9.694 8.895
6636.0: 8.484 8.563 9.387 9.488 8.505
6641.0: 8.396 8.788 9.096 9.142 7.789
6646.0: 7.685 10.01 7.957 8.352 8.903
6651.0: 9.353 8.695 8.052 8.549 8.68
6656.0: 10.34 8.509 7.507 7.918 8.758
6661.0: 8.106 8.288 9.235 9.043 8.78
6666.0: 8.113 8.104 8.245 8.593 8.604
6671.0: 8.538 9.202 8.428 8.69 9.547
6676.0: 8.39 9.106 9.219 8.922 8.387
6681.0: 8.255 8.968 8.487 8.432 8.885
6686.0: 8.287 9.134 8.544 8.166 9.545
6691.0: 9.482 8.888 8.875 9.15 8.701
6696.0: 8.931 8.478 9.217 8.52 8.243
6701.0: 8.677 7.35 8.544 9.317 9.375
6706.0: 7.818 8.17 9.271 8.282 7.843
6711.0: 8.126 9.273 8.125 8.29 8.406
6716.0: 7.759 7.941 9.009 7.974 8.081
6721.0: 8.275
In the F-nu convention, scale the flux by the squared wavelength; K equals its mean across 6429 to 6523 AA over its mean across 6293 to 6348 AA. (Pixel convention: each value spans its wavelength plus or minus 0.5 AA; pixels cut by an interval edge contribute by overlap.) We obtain 1.02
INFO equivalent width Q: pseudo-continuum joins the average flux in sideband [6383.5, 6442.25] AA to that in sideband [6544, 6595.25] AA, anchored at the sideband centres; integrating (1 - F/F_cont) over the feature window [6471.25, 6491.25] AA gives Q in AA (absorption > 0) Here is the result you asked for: -0.57 AA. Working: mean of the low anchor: 9.09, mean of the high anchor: 8.14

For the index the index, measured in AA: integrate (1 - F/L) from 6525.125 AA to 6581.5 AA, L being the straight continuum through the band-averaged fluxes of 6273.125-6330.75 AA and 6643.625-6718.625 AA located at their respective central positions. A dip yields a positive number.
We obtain 3.2 AA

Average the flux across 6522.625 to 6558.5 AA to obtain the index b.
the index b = 8.64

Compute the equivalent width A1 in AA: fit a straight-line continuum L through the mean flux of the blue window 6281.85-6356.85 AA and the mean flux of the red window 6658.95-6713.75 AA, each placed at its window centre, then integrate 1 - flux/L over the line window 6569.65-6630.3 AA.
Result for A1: 2.37 AA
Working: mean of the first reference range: 9.15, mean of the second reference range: 8.65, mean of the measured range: 8.43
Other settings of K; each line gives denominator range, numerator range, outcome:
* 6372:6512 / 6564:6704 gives 1.00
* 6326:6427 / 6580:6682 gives 1.02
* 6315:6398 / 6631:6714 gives 1.04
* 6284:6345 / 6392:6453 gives 1.02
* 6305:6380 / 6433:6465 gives 1.01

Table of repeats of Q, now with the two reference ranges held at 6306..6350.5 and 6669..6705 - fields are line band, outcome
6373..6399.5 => -0.3 AA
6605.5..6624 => 0.9 AA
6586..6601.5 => 1.1 AA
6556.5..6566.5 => 1.9 AA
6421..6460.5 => 0.5 AA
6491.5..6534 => 0.5 AA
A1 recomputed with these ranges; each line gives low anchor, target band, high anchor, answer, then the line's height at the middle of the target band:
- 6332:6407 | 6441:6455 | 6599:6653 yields 0.2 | 8.98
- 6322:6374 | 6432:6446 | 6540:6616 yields -0.5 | 8.81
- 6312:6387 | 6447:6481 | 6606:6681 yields 0.8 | 8.98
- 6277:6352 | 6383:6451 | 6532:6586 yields -2.3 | 8.76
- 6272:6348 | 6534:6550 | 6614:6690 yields 0.5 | 8.83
